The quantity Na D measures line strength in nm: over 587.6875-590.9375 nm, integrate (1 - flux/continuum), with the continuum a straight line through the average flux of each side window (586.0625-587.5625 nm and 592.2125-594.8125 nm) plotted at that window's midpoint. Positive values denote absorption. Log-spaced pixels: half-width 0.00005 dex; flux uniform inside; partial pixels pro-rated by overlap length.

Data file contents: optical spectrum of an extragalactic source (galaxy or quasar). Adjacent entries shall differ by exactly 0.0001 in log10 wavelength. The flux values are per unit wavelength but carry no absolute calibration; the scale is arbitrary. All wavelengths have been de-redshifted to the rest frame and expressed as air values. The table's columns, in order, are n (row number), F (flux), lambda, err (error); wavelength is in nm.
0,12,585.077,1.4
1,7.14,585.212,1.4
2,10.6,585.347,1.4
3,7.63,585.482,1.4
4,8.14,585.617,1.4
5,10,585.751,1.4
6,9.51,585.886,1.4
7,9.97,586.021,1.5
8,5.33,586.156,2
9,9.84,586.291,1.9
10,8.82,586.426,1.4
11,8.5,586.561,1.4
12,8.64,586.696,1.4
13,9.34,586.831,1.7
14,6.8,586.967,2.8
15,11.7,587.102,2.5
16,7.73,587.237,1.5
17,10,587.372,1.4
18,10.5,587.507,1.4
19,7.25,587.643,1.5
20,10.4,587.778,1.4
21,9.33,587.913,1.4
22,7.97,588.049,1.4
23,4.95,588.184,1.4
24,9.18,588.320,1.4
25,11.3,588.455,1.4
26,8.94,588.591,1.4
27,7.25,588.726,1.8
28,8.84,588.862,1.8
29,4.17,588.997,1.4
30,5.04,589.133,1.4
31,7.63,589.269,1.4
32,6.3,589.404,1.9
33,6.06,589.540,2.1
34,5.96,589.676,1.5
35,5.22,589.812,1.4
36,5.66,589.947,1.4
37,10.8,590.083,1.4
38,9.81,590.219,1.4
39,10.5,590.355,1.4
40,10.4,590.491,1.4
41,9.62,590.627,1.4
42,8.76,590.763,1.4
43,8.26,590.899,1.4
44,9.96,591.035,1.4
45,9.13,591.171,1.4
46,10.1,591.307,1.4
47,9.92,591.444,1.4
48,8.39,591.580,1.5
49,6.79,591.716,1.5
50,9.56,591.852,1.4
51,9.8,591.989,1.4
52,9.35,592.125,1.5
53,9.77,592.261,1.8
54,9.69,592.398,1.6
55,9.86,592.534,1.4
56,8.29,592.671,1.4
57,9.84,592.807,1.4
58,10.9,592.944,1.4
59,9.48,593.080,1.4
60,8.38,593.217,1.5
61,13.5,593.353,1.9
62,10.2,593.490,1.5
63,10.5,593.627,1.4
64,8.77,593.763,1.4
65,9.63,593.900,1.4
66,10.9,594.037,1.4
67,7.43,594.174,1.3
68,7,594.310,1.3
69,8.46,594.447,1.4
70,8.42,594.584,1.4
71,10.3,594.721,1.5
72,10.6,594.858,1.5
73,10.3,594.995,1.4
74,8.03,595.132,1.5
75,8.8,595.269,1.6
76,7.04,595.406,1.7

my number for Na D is 0.39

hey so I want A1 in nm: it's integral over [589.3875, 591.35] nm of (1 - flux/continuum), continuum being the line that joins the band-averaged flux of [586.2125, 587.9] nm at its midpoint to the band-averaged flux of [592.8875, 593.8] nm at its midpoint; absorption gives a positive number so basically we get 0.26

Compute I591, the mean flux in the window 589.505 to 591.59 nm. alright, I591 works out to 8.71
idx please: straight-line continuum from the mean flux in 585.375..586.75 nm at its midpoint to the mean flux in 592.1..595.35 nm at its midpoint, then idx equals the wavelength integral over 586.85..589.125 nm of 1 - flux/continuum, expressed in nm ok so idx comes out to 0.11 nm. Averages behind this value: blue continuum 8.7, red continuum 9.51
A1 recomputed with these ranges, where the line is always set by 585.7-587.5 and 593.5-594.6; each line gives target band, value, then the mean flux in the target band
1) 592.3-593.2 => -0.06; 9.6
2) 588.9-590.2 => 0.36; 6.51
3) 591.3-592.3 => -0.02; 9.14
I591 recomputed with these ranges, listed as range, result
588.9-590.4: 7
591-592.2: 9.21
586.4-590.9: 8.28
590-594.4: 9.52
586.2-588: 9.08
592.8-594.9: 9.63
